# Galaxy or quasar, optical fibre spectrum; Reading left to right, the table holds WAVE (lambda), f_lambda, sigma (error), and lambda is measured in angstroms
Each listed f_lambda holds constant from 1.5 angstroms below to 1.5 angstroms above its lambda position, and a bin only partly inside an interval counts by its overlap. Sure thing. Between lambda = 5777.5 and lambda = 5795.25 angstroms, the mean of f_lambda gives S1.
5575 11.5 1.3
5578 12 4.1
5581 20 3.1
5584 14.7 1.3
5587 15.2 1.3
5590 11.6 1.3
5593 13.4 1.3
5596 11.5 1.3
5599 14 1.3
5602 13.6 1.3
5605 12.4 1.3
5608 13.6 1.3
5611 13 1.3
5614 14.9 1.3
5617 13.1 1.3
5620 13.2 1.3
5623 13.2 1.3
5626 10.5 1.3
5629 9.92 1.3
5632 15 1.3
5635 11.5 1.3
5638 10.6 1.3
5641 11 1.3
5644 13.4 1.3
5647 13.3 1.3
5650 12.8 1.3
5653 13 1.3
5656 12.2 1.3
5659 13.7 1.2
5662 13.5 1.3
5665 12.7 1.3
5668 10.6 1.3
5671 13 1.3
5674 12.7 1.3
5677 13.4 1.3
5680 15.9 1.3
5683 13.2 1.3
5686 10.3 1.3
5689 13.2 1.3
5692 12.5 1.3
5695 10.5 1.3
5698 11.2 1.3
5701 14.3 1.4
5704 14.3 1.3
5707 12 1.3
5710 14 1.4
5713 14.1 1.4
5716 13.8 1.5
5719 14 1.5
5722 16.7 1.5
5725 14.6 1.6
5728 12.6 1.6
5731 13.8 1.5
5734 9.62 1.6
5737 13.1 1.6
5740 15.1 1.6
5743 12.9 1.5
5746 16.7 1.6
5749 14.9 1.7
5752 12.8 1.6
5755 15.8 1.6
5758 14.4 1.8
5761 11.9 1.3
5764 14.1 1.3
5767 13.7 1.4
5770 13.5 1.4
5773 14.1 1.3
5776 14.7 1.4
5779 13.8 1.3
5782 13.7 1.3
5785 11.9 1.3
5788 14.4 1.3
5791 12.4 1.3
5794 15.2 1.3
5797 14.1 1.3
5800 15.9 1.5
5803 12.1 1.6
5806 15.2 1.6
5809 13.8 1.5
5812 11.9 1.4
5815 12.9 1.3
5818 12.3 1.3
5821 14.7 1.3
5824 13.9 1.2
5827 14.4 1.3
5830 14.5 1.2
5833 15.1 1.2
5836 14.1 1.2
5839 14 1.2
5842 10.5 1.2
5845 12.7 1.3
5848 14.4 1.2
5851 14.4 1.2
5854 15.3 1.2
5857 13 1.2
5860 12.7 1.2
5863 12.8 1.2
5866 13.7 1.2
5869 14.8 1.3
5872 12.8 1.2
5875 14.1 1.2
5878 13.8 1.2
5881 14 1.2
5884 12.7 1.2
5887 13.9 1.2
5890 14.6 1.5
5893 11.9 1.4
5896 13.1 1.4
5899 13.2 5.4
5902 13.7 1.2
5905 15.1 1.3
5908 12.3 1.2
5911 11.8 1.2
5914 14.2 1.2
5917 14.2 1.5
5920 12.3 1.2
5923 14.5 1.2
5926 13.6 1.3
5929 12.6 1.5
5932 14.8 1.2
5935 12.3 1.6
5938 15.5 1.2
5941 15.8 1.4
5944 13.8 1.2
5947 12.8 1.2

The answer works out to 13.5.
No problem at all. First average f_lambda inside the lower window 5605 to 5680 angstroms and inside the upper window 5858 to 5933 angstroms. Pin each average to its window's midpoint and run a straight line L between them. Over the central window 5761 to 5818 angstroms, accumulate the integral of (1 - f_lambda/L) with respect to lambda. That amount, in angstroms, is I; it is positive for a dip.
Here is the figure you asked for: -2.2 angstroms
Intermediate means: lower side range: 12.7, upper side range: 13.5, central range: 13.7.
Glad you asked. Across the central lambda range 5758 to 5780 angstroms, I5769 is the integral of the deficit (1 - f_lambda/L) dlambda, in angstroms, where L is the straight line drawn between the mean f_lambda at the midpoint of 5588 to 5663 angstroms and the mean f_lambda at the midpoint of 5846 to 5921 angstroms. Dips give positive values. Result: -0.9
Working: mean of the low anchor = 12.7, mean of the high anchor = 13.6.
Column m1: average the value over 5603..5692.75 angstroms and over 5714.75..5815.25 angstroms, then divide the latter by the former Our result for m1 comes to 1.1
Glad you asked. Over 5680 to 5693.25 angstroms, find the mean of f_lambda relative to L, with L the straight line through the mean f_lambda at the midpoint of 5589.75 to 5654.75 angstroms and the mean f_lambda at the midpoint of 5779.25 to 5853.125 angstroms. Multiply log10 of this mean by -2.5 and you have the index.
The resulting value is 0.03 mag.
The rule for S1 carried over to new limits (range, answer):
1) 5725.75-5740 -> 12.7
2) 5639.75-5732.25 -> 13.1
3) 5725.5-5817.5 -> 13.7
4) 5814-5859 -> 13.7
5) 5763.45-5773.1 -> 13.8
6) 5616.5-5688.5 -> 12.6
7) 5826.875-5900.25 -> 13.6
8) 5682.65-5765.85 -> 13.4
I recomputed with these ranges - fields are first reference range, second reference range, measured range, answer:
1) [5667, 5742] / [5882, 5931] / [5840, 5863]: 0.08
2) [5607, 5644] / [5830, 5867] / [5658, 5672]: 0.03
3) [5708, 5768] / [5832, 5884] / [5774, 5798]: 0.04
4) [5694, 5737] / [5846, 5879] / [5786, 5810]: -0.95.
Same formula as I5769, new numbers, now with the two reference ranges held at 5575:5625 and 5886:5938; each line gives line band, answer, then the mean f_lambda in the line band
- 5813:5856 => -0.8 angstroms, 13.8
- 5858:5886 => 0.0 angstroms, 13.5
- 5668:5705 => 2.2 angstroms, 12.8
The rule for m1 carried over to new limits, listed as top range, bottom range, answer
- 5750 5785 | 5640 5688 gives 1.08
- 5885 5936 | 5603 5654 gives 1.06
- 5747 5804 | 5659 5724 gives 1.06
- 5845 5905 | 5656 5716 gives 1.06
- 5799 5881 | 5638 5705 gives 1.08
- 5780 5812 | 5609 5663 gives 1.09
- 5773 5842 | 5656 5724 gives 1.05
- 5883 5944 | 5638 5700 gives 1.08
